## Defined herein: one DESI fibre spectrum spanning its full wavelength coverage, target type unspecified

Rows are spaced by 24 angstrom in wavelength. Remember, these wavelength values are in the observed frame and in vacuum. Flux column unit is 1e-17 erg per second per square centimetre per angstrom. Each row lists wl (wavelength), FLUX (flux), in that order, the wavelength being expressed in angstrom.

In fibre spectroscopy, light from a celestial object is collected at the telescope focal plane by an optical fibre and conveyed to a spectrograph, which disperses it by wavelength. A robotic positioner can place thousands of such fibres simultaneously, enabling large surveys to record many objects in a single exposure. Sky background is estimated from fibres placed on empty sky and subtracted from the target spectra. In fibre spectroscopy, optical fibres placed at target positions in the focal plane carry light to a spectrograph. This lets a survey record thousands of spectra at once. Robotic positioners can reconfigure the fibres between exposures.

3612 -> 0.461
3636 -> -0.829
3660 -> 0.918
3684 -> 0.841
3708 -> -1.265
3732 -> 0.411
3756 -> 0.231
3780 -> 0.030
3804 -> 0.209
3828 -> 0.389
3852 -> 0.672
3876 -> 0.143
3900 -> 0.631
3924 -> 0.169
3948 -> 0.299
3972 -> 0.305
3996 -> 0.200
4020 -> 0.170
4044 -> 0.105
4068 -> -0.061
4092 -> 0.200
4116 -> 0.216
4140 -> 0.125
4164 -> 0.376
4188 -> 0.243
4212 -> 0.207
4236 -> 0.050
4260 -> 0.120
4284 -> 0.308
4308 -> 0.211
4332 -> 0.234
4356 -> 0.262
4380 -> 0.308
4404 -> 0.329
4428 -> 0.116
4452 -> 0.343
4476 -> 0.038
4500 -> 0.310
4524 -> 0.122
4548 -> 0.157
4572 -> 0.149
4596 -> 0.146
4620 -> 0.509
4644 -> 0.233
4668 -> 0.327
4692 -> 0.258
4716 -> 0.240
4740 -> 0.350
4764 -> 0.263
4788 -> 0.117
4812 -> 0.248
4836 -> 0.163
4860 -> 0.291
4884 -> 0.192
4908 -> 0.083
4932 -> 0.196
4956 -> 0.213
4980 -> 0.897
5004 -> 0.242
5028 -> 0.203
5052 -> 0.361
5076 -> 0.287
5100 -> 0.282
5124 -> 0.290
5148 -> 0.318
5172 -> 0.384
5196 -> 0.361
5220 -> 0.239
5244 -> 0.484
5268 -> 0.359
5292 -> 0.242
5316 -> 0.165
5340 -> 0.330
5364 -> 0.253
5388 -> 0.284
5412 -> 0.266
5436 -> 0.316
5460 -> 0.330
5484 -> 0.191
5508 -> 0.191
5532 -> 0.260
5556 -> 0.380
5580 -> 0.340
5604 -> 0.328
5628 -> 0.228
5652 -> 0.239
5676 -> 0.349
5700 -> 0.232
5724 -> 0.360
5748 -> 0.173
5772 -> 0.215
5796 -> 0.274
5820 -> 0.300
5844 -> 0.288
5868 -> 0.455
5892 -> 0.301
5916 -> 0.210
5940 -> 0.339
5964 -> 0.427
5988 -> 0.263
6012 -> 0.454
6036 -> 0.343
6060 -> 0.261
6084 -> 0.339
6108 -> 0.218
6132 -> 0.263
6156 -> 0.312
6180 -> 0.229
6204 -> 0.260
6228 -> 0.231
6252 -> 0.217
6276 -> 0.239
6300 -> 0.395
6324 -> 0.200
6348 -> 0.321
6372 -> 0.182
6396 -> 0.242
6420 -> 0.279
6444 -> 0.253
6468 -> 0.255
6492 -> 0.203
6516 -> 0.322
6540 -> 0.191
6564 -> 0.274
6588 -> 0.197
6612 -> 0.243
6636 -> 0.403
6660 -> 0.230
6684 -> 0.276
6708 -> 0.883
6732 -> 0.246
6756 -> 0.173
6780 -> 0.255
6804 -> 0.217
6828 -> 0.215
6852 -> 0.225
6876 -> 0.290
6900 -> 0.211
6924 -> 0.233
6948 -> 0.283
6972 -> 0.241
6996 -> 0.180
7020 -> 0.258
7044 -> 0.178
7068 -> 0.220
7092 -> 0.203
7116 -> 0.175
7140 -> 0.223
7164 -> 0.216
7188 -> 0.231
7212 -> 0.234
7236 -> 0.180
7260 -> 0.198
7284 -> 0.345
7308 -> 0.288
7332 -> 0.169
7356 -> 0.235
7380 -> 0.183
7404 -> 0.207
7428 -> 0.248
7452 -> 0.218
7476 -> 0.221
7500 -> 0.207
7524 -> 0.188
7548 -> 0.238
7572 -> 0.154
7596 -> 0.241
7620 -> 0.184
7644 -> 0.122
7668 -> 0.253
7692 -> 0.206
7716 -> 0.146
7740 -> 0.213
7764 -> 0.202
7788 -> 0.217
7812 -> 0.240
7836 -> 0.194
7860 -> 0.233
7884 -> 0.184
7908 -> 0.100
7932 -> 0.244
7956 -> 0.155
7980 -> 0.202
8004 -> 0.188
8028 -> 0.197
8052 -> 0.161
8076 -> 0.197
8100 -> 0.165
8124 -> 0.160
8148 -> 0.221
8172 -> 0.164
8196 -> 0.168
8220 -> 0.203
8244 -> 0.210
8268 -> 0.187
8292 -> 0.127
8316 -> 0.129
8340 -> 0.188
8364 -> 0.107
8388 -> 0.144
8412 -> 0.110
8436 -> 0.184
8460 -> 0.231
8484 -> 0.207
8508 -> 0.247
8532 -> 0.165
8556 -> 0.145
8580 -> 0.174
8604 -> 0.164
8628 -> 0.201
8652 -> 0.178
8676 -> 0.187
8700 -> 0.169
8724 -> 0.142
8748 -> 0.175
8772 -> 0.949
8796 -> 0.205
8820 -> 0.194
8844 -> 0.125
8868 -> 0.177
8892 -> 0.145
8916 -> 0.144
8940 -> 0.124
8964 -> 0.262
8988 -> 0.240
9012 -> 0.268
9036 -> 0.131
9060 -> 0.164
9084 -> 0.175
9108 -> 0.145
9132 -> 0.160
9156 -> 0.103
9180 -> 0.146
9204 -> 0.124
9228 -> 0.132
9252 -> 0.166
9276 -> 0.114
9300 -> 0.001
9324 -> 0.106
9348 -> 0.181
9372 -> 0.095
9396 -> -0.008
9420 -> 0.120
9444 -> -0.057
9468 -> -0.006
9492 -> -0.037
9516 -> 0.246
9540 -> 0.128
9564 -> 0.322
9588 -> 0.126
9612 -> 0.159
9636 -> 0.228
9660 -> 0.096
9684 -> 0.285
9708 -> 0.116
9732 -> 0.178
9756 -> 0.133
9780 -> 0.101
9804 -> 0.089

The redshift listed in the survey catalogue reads 0.34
